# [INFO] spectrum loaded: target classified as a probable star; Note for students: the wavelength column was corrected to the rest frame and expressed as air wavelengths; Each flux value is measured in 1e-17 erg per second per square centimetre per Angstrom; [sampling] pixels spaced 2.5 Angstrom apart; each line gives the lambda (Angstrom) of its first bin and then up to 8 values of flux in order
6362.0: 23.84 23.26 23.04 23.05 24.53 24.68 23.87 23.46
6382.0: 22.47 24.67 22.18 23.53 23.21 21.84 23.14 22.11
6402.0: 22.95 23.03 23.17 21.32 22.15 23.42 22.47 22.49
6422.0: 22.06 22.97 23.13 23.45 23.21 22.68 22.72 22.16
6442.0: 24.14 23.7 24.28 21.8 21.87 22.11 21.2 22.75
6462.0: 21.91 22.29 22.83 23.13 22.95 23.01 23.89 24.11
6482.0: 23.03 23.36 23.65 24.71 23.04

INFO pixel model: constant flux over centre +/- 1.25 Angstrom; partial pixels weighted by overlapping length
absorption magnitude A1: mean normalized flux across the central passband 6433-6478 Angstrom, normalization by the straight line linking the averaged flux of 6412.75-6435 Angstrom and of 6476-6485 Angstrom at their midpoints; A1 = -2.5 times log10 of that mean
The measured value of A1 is 0.03 mag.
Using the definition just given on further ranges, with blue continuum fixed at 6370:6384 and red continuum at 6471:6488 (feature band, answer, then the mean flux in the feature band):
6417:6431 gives 0.04 mag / 22.8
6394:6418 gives 0.05 mag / 22.6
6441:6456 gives 0.03 mag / 22.9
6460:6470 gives 0.05 mag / 22.5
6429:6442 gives 0.03 mag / 22.9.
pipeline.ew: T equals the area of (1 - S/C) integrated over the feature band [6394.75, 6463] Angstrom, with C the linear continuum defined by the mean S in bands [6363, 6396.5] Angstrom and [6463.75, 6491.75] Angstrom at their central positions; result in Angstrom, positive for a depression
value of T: 2.0 Angstrom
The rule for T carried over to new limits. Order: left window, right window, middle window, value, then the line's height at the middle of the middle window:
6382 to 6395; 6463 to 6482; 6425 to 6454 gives 0.2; 23.1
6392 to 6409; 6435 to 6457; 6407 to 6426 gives 0.2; 22.7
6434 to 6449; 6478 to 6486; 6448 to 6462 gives 0.8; 23.3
